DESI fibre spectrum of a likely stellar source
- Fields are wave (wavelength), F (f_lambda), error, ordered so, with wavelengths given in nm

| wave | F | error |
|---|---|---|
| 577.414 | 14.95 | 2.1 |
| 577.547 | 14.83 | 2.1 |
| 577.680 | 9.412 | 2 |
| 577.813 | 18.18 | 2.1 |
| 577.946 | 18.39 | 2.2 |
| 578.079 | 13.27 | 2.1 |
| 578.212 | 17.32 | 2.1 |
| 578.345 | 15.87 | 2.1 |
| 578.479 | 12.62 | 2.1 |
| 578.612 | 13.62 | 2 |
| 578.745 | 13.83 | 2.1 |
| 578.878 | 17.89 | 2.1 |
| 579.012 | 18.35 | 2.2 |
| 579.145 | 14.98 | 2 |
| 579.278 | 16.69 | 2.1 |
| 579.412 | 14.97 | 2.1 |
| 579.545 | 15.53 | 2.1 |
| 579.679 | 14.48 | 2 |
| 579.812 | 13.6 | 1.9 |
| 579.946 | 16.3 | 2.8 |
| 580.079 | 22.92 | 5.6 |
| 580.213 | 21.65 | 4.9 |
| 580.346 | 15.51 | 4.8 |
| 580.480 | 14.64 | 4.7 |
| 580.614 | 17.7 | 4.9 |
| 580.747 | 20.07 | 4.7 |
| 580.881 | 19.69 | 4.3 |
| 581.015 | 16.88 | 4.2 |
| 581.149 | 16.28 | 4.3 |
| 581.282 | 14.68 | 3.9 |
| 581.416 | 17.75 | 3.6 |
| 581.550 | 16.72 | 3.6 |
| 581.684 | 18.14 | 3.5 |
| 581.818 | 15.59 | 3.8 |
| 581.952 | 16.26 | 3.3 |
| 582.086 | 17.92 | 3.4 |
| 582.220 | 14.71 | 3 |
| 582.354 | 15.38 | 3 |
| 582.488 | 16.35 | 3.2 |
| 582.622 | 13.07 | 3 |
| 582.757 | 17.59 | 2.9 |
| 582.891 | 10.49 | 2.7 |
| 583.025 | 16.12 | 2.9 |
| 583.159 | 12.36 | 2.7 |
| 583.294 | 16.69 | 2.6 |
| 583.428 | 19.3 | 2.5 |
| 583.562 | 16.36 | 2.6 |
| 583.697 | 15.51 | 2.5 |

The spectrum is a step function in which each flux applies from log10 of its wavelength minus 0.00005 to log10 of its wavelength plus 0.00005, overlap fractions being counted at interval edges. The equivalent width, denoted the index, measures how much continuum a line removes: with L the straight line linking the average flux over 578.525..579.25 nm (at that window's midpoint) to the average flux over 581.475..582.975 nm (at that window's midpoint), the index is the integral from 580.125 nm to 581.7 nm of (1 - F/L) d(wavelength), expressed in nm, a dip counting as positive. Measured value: -0.185 nm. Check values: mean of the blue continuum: 15.7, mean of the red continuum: 15.7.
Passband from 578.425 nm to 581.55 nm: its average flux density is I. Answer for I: 16.6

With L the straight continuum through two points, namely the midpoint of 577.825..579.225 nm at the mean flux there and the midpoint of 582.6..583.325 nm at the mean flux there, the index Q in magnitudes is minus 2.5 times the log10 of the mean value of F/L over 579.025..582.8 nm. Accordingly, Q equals -0.12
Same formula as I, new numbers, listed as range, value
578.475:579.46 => 15.6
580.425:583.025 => 16.3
